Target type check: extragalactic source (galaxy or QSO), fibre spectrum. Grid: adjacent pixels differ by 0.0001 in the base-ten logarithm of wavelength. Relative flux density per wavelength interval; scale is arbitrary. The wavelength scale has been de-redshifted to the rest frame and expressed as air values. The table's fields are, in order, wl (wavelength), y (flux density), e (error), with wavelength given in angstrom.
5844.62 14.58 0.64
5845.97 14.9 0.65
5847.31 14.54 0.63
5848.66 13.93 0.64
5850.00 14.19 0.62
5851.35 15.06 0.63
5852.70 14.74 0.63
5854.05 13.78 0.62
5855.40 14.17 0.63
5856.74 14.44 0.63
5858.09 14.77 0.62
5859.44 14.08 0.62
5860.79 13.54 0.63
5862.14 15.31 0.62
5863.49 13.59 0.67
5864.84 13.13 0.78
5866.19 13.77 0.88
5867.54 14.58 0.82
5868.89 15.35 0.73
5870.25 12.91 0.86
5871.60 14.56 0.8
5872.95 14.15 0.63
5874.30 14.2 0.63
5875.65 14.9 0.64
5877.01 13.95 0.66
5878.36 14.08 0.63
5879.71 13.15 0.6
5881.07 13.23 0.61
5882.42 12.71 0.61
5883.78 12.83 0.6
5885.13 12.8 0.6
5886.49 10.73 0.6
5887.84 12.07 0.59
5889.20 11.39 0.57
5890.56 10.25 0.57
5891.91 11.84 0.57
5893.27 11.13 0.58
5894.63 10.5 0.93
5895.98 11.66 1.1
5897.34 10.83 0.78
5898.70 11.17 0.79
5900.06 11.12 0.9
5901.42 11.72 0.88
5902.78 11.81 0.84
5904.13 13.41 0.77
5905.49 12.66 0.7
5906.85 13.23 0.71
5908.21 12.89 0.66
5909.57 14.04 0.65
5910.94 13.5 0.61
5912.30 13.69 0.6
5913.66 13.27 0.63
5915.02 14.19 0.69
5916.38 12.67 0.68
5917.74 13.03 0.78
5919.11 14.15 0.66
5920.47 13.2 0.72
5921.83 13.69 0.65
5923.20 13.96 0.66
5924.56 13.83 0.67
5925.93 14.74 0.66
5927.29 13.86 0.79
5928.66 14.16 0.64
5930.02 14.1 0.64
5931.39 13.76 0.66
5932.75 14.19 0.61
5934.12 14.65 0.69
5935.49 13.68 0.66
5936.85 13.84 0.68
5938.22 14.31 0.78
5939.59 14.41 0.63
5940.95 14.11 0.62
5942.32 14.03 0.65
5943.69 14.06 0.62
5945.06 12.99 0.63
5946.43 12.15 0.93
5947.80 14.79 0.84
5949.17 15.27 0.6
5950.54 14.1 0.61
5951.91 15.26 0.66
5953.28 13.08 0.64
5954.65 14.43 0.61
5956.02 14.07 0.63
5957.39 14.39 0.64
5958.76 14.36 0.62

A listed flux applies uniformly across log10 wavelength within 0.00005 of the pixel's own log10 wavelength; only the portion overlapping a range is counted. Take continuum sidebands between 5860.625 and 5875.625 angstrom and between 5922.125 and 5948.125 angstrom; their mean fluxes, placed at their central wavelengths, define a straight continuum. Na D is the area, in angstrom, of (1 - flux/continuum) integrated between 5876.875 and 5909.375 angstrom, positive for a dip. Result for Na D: 4.5 angstrom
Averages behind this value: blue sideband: 14.2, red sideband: 14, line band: 12.1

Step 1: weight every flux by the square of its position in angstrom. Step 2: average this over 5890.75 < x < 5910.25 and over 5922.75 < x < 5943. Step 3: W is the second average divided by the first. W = 1.19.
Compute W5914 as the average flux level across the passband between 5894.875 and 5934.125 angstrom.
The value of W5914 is 13.2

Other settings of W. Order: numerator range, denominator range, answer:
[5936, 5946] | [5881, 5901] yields 1.22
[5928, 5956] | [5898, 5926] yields 1.08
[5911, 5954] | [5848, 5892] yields 1.04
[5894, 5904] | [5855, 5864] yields 0.81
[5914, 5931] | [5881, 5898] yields 1.20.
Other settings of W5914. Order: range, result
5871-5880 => 14.2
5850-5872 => 14.2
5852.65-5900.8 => 13.1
